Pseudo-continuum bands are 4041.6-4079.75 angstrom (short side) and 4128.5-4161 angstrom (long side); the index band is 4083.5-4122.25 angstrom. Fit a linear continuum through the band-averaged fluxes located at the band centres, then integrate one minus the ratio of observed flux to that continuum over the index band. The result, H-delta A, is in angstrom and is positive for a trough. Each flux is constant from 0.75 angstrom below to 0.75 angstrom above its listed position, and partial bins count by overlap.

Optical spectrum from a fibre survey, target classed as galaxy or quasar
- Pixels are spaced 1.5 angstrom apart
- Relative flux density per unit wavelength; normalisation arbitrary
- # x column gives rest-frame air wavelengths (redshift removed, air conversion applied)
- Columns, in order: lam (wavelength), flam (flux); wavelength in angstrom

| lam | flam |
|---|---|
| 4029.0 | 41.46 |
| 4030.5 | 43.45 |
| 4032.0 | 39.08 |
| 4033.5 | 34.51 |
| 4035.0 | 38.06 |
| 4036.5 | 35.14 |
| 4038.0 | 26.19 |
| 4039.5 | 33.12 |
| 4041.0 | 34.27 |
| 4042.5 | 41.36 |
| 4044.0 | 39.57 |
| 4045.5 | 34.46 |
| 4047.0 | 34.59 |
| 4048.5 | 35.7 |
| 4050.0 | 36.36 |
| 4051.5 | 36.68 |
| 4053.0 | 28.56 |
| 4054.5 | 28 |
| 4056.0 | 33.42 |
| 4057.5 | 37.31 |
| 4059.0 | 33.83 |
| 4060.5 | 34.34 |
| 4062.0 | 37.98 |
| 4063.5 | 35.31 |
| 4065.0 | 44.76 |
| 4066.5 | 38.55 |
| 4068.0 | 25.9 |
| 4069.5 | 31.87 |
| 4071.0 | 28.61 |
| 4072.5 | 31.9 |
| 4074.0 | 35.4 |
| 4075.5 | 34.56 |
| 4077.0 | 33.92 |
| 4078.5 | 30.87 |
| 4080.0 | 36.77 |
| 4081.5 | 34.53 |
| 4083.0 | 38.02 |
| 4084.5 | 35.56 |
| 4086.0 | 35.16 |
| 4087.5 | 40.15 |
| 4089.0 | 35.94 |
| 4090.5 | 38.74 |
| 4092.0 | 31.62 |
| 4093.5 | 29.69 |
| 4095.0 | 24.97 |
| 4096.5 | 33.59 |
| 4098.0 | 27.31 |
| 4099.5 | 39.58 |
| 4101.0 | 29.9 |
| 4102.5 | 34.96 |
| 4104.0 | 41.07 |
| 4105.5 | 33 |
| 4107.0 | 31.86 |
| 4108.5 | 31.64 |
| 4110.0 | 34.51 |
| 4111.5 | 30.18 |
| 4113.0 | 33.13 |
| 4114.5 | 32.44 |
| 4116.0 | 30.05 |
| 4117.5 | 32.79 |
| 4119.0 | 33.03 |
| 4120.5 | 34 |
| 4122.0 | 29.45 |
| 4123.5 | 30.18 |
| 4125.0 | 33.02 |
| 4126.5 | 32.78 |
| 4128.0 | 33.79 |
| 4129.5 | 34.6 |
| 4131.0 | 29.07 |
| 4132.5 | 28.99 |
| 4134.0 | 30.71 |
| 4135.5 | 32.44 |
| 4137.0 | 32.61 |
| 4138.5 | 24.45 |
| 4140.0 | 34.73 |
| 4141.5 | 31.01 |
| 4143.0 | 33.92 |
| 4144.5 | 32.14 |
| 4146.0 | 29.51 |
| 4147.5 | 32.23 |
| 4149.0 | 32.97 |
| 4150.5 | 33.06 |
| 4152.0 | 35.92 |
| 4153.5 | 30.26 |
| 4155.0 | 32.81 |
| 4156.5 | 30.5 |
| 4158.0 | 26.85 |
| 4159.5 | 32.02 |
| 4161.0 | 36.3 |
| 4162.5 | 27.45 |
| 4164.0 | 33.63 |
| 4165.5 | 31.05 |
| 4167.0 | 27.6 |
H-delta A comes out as -0.3 angstrom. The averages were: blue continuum 34.6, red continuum 31.6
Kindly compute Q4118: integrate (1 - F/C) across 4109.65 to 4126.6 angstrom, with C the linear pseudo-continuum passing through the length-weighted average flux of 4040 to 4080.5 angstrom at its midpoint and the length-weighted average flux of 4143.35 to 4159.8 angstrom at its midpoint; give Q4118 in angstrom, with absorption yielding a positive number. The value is 0.4 angstrom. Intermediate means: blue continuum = 34.6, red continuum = 31.7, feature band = 32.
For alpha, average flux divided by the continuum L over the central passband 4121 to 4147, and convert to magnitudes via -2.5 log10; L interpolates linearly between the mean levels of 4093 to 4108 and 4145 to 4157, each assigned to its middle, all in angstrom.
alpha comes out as 0.03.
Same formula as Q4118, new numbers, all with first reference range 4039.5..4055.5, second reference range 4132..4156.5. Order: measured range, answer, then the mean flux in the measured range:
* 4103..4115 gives -0.2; 33.5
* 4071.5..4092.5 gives -0.9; 35.2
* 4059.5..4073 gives -0.1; 34.4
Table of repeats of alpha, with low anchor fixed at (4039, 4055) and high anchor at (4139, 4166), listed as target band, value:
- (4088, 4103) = 0.028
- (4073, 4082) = -0.007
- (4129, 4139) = 0.070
